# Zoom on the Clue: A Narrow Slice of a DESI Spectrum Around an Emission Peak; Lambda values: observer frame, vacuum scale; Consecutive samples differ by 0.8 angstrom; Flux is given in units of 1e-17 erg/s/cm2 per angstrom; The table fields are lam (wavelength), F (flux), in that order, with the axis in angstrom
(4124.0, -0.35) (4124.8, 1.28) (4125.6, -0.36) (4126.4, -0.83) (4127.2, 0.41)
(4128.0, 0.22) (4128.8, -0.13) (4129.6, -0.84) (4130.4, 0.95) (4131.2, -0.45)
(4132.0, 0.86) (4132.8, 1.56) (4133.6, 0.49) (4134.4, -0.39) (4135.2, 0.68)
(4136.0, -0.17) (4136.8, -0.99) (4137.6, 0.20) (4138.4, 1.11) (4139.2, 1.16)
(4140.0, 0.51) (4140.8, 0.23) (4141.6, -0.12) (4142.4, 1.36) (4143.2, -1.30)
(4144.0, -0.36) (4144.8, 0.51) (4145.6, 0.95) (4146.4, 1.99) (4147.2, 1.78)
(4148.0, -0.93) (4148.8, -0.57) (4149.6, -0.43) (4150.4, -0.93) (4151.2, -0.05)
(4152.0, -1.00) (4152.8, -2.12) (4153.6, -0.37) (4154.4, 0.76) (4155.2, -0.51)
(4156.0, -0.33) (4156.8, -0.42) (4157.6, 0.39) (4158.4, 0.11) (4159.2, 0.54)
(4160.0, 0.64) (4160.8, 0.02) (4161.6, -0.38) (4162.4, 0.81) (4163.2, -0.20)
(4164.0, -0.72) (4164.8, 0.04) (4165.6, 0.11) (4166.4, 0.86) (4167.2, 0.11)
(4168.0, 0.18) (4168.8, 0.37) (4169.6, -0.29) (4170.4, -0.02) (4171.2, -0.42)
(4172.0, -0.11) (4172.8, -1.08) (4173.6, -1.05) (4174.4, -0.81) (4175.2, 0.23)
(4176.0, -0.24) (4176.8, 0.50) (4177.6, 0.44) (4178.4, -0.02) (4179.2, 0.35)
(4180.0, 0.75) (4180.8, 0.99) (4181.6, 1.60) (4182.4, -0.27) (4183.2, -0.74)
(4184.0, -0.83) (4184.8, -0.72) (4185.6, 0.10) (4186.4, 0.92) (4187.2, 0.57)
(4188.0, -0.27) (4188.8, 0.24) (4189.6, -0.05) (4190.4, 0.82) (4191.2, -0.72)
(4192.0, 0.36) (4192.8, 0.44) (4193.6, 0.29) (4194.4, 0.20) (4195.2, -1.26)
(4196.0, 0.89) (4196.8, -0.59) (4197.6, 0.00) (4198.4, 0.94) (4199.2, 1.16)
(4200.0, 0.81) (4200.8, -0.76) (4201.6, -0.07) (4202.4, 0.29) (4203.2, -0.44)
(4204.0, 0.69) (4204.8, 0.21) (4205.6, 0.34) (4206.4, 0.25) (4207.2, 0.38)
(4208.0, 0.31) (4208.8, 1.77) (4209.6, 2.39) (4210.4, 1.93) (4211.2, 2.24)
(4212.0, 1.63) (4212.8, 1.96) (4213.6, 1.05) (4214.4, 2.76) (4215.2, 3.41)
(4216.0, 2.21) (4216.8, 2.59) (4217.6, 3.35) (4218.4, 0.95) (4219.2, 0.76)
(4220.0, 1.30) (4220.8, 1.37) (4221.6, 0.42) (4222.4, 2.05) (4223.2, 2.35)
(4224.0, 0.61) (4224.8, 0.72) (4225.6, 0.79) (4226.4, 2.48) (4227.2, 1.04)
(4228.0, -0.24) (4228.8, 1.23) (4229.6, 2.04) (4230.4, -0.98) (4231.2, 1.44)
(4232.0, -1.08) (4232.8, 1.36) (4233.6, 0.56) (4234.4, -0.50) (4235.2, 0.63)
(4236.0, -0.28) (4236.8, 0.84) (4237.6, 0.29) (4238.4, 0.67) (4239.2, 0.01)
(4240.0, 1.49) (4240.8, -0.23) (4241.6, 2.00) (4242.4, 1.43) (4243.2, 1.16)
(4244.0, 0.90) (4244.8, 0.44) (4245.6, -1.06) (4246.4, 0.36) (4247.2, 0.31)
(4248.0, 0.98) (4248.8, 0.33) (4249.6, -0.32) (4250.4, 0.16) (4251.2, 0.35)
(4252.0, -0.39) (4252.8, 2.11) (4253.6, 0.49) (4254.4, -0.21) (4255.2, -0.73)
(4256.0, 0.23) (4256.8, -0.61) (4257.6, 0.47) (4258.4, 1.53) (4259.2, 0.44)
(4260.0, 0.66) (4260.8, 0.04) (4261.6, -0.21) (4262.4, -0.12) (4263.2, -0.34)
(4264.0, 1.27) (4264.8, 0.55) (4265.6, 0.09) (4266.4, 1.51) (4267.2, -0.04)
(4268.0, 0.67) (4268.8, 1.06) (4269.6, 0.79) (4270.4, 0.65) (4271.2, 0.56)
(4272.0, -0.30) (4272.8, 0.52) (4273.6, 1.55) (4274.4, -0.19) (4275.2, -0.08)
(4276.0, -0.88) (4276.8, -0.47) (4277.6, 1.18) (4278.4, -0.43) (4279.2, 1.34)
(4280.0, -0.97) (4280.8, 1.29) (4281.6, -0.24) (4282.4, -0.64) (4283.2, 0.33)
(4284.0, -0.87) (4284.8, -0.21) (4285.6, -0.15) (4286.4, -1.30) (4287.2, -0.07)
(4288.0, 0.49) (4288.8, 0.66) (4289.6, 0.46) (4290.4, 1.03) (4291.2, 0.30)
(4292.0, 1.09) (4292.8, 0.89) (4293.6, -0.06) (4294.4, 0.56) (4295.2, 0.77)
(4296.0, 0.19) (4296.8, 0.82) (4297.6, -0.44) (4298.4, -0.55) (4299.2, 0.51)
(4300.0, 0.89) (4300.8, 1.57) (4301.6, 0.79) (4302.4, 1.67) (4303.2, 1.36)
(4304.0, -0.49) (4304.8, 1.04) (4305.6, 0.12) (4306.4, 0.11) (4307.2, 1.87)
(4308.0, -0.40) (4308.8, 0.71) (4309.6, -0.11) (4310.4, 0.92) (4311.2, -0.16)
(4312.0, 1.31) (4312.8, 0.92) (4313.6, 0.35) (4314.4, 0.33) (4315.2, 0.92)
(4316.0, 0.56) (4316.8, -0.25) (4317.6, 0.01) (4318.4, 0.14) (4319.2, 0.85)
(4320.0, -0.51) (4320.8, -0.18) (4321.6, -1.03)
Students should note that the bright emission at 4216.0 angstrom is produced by Lyman alpha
